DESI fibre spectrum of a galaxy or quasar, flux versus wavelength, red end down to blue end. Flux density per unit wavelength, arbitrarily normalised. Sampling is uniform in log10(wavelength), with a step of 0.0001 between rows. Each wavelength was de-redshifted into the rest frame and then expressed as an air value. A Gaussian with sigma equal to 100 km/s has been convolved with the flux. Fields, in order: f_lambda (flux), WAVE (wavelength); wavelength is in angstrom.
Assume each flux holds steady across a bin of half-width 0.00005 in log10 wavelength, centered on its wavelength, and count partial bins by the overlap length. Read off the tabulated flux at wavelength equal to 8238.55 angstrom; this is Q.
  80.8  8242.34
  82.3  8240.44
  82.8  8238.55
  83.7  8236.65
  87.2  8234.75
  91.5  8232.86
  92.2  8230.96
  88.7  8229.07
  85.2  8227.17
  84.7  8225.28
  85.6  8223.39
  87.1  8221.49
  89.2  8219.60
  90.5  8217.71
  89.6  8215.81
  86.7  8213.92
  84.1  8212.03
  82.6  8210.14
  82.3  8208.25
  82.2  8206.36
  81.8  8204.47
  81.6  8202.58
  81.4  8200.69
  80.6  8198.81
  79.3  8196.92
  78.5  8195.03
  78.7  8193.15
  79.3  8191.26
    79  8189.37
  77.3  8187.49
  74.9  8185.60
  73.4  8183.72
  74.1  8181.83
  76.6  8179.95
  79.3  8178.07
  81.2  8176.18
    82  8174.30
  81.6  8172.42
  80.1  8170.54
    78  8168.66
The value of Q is 82.8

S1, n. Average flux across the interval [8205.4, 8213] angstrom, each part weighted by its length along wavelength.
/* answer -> 82.8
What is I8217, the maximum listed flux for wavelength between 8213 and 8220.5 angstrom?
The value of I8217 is 90.5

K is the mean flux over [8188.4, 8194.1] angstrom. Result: 79.1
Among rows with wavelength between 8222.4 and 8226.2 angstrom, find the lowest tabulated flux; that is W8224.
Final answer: 84.7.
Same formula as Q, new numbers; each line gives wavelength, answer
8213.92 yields 86.7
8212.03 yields 84.1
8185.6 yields 74.9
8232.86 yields 91.5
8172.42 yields 81.6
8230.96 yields 92.2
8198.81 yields 80.6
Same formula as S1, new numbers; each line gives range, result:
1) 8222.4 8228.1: 85.2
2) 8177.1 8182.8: 76.6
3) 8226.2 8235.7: 89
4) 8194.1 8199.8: 79.5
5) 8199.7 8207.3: 81.8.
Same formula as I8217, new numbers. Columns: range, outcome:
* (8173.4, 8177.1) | 82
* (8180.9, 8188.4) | 77.3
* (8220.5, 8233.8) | 92.2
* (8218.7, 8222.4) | 89.2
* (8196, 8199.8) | 80.6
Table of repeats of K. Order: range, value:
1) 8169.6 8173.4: 80.9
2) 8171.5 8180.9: 80.2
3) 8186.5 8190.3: 78.1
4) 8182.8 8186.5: 74.2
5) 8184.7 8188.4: 76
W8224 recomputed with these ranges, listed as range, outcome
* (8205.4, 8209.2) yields 82.2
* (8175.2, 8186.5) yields 73.4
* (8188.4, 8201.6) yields 78.5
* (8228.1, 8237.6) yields 83.7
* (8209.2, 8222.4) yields 82.6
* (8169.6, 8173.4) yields 80.1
